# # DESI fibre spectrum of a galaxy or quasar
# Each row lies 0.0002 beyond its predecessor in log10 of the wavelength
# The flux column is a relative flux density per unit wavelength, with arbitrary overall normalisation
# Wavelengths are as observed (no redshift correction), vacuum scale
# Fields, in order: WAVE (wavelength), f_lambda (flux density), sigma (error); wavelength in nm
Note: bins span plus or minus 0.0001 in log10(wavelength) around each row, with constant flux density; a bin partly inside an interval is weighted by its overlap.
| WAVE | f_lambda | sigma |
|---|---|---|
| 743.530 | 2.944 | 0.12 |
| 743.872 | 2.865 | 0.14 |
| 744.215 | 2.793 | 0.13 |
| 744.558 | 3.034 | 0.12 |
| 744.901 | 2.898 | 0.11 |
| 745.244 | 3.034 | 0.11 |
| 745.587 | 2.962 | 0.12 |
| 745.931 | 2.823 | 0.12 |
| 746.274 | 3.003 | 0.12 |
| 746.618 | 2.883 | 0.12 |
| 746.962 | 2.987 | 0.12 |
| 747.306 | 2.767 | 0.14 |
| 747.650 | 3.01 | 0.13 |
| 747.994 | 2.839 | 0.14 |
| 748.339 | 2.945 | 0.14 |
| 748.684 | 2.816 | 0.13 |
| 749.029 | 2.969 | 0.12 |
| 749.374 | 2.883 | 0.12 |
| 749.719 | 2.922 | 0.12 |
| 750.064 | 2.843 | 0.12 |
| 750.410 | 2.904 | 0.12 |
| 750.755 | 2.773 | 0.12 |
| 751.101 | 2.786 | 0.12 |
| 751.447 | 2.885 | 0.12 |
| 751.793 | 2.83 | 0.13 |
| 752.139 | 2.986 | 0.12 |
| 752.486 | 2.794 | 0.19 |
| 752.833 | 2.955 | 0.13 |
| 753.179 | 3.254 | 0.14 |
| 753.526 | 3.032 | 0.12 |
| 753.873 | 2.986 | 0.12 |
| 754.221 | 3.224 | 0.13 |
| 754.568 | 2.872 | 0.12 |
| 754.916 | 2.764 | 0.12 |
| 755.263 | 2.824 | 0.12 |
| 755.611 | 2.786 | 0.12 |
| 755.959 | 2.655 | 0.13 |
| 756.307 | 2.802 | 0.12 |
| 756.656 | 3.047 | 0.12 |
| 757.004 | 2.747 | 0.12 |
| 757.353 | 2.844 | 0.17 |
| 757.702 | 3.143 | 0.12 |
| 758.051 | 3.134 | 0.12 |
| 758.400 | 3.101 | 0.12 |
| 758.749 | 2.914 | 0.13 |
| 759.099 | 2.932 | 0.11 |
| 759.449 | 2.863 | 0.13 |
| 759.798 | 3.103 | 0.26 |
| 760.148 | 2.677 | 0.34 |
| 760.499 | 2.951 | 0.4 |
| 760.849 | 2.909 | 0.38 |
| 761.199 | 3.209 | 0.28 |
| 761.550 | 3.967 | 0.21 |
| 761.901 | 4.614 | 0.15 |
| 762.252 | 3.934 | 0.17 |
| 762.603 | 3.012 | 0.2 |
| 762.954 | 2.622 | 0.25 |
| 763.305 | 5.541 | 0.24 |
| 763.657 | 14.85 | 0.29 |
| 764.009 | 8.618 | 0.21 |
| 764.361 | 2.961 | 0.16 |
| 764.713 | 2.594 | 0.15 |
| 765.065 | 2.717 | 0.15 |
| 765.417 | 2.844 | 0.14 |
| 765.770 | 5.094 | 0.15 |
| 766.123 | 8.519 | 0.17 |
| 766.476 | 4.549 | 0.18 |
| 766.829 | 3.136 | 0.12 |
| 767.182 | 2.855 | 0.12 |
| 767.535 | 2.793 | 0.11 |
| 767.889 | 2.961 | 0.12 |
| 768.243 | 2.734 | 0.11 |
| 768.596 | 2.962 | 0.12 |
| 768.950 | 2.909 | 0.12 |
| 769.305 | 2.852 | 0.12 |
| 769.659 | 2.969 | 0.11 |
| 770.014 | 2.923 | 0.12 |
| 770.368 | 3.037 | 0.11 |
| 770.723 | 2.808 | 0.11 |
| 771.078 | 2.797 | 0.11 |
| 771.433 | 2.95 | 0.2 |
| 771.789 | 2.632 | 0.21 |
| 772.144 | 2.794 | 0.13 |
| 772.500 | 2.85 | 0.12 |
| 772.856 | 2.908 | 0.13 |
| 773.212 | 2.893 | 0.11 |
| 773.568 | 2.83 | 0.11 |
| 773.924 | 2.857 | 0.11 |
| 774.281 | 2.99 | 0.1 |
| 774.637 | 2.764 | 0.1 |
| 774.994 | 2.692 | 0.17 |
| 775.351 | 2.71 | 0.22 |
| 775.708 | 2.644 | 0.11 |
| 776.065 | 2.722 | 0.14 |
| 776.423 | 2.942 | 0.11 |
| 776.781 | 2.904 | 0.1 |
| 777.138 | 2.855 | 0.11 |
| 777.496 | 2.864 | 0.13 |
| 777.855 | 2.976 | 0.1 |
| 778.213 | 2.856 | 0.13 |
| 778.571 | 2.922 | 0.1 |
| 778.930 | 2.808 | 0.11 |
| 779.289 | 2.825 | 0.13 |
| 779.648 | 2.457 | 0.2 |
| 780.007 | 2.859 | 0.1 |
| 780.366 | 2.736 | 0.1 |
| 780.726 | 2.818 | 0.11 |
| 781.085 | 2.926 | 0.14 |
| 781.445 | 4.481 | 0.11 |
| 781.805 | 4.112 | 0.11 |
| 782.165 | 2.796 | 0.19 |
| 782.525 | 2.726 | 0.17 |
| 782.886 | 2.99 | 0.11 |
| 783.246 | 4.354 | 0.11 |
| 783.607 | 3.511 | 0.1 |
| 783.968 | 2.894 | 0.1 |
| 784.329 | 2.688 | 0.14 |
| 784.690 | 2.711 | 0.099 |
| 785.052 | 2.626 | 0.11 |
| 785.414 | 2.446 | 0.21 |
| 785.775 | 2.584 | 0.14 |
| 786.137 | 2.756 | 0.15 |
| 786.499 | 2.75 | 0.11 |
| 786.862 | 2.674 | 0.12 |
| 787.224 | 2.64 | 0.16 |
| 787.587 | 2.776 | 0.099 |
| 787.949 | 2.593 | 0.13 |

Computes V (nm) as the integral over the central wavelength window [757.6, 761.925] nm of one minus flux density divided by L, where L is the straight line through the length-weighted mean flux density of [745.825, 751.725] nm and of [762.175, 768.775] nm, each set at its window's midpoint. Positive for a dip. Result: 0.88 nm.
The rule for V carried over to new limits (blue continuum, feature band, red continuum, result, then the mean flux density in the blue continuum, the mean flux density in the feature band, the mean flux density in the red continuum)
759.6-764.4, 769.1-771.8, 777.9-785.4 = 0.74 nm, 4.68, 2.89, 3.04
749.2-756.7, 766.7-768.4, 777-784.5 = 0.06 nm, 2.9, 2.89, 3.07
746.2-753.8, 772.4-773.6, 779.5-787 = 0.04 nm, 2.91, 2.88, 3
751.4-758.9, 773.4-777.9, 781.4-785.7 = 0.38 nm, 2.94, 2.82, 3.14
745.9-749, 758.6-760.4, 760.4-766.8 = 0.58 nm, 2.9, 2.9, 4.74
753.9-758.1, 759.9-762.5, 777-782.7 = -0.46 nm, 2.9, 3.44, 3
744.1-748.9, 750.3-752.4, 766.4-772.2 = 0.05 nm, 2.92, 2.86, 2.96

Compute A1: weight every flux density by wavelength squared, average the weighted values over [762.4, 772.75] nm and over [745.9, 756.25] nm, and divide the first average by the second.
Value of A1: 1.4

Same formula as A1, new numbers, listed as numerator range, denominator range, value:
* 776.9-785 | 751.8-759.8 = 1.11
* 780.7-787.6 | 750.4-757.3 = 1.13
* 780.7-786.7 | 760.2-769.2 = 0.77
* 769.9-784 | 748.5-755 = 1.08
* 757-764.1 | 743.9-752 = 1.45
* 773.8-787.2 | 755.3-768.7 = 0.81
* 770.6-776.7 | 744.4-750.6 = 1.03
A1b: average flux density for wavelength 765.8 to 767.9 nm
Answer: 4.29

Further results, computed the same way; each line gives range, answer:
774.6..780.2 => 2.8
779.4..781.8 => 3.12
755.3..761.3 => 2.92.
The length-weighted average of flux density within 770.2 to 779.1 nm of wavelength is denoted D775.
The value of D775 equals 2.84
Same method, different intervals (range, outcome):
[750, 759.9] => 2.92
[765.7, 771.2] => 3.47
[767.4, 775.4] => 2.86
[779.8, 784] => 3.28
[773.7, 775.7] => 2.79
